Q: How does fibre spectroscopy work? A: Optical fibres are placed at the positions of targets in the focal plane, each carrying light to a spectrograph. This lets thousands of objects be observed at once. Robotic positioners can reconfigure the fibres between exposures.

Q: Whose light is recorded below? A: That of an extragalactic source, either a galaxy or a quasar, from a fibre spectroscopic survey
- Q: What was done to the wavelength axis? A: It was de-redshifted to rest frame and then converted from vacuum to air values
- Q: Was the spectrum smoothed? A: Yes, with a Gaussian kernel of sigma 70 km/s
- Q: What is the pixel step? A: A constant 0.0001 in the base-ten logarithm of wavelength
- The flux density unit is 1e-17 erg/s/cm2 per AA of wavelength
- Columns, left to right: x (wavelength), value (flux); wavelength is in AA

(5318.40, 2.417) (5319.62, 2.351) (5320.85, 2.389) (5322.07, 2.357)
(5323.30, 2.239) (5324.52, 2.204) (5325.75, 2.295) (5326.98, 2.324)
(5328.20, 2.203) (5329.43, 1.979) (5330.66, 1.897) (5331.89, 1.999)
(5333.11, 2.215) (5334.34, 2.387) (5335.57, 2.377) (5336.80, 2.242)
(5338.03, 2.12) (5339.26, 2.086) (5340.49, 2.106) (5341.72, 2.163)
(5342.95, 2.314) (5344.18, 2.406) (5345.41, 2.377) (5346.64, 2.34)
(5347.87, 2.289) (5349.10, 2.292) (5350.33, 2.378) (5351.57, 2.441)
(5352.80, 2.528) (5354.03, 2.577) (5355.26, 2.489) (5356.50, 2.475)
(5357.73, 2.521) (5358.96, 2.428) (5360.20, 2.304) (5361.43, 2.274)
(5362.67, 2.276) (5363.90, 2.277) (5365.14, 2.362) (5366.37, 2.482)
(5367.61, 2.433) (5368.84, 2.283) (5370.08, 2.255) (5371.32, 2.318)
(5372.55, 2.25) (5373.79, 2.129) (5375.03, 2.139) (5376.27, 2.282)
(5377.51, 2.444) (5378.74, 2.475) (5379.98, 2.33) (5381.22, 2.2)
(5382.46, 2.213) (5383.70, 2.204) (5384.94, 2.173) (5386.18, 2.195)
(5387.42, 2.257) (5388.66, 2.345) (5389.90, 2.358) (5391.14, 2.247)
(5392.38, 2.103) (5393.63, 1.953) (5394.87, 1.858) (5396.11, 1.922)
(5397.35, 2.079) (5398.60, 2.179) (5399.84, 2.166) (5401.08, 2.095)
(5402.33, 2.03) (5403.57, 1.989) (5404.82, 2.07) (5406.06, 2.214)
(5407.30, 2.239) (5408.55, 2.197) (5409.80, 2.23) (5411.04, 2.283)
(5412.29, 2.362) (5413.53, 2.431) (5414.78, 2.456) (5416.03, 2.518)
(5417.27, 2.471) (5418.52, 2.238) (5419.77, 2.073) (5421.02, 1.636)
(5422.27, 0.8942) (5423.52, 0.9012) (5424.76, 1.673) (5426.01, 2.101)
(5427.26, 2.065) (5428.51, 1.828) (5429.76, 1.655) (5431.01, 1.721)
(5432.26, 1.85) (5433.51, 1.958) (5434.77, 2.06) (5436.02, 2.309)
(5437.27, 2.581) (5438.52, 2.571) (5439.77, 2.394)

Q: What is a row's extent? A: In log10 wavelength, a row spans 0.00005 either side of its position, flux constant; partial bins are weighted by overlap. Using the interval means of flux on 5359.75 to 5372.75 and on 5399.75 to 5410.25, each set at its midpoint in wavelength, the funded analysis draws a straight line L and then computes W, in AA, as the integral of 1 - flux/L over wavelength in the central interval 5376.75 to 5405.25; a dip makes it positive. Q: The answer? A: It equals 0.4 AA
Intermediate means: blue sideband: 2.32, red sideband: 2.13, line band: 2.17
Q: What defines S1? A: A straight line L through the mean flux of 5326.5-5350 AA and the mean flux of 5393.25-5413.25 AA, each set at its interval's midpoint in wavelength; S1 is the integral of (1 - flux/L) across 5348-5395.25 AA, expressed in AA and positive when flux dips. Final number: -2.9 AA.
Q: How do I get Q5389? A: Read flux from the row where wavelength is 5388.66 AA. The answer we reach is 2.345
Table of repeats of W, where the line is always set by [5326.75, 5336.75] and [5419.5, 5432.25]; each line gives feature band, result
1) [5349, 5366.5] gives -3.3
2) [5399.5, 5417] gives -4.9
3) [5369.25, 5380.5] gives -2.1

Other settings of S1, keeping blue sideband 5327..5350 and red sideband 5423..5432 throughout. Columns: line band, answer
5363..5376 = -1.57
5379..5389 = -1.43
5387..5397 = -1.07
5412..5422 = -2.45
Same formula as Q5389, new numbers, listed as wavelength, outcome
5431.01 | 1.721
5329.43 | 1.979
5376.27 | 2.282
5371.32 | 2.318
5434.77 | 2.06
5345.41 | 2.377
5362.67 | 2.276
